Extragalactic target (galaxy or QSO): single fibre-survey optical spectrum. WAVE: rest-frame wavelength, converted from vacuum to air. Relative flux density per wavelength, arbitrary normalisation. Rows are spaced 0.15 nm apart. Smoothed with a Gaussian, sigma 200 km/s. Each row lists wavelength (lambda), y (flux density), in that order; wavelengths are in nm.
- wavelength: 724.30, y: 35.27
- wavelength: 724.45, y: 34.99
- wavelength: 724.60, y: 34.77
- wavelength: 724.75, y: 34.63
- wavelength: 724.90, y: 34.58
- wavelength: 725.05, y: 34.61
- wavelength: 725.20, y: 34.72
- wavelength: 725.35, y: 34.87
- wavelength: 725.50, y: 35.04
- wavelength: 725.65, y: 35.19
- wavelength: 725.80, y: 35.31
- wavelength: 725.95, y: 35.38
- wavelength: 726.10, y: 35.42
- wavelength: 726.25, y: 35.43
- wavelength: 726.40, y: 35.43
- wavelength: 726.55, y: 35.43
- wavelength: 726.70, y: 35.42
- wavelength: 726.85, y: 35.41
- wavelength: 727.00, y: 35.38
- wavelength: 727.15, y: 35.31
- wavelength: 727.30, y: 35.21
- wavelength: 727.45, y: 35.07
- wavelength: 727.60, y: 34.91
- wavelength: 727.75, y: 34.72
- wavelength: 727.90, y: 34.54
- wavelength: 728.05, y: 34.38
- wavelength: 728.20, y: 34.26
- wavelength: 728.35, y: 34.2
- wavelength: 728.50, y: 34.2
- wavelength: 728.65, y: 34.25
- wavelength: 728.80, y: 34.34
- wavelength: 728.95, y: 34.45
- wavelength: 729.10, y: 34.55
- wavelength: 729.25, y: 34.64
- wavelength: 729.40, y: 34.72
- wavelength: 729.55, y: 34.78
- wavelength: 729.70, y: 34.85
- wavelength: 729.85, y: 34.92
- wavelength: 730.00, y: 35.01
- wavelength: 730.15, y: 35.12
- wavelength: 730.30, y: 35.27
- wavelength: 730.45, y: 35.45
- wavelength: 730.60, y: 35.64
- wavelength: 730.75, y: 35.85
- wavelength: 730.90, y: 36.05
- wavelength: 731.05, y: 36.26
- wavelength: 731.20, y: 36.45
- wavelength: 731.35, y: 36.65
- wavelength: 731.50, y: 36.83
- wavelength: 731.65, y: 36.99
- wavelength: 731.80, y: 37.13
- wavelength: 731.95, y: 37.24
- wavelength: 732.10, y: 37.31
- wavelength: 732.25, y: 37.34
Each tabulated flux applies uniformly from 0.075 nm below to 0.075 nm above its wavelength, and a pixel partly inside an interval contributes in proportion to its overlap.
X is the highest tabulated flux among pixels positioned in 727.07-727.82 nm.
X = 35.31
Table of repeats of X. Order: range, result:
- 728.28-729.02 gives 34.45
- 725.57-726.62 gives 35.43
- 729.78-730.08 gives 35.01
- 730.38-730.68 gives 35.64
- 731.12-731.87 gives 37.13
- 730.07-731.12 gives 36.26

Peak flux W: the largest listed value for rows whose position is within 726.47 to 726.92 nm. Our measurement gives 35.43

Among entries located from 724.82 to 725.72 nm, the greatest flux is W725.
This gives 35.19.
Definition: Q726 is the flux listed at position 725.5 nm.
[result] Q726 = 35.04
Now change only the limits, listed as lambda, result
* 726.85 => 35.41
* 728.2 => 34.26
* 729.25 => 34.64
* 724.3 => 35.27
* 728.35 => 34.2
